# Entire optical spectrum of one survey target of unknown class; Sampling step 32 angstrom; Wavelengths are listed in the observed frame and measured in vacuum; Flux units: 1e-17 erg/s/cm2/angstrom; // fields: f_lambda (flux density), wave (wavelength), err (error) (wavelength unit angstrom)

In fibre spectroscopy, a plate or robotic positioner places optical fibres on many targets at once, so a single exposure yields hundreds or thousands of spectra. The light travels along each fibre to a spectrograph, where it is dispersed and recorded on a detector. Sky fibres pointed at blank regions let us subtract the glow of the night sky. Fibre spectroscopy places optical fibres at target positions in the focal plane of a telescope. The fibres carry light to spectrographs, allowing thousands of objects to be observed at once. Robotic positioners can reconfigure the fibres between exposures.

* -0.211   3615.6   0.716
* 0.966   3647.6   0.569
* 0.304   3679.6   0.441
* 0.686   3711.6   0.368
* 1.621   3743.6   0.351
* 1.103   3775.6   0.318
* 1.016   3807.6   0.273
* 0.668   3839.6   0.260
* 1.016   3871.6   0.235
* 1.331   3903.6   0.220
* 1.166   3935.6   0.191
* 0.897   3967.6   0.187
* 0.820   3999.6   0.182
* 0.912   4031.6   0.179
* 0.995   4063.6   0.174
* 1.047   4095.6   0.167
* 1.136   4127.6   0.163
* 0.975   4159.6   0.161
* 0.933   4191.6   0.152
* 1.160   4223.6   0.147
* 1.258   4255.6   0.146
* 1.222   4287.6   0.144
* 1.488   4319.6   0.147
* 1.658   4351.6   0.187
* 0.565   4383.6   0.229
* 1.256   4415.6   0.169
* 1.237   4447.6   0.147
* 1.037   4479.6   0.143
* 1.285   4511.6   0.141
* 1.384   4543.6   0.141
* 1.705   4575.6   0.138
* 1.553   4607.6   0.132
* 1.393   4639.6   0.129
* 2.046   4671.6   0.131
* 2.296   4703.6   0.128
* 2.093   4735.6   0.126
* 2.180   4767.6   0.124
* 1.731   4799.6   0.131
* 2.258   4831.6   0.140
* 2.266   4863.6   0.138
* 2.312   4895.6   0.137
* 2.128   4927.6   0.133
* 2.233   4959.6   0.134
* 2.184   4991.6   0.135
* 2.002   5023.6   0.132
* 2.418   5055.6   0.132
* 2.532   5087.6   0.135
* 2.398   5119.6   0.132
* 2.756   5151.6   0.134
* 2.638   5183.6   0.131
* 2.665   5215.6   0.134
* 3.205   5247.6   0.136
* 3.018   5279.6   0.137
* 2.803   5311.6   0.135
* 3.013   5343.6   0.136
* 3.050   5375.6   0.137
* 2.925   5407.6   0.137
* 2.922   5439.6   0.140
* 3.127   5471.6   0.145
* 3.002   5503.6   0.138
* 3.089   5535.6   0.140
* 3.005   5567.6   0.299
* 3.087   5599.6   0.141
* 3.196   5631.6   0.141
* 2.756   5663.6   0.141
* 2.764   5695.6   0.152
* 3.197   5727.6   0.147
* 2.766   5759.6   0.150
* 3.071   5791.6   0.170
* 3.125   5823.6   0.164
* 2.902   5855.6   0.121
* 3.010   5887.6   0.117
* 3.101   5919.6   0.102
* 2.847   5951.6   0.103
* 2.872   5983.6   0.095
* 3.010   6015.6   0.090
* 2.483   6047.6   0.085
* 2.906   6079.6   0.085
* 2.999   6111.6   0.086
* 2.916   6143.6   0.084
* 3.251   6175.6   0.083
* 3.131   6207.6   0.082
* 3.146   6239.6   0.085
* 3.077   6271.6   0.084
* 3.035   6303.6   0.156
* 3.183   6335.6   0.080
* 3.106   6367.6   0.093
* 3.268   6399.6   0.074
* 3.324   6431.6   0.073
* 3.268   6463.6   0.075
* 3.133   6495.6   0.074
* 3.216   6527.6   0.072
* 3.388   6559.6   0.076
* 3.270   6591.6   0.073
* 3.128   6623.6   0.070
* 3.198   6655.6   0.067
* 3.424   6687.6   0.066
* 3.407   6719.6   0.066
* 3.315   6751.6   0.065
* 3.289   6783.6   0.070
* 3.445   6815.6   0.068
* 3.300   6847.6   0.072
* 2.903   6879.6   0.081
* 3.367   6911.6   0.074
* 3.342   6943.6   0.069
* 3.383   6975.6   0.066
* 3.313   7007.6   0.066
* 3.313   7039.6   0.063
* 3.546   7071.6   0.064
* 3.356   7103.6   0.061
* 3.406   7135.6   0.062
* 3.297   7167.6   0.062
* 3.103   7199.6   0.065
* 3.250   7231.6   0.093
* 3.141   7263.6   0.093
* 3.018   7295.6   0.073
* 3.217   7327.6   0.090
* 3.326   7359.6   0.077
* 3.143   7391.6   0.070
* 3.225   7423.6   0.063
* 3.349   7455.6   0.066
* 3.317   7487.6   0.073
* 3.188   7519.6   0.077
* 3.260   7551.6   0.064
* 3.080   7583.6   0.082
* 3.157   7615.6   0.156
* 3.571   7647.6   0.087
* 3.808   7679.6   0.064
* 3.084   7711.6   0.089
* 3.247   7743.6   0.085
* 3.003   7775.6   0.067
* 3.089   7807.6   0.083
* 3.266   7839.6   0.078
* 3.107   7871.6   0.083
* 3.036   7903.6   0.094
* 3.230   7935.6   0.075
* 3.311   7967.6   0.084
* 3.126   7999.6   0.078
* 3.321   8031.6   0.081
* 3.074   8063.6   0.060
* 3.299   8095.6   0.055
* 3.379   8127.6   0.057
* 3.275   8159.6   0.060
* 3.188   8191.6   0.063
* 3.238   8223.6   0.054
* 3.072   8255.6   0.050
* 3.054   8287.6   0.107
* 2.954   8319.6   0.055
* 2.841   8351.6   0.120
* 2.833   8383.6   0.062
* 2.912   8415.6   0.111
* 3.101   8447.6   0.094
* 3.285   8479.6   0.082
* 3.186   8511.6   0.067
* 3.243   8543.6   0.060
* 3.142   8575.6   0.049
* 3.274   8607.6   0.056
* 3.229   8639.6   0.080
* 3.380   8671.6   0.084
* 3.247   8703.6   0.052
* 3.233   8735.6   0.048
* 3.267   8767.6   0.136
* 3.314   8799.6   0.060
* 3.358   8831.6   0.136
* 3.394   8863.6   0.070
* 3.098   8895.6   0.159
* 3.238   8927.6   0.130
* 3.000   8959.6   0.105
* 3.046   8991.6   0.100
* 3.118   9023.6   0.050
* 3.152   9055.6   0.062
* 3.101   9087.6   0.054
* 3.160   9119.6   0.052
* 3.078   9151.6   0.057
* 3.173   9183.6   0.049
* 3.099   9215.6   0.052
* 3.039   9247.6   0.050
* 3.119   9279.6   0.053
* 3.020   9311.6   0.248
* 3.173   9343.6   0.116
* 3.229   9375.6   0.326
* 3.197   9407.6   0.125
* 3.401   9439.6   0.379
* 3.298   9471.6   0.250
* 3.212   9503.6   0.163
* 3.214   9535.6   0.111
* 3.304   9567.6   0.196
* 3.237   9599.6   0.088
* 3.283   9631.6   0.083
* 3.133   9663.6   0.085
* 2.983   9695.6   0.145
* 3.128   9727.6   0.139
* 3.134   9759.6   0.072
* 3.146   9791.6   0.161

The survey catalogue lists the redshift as 0.17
